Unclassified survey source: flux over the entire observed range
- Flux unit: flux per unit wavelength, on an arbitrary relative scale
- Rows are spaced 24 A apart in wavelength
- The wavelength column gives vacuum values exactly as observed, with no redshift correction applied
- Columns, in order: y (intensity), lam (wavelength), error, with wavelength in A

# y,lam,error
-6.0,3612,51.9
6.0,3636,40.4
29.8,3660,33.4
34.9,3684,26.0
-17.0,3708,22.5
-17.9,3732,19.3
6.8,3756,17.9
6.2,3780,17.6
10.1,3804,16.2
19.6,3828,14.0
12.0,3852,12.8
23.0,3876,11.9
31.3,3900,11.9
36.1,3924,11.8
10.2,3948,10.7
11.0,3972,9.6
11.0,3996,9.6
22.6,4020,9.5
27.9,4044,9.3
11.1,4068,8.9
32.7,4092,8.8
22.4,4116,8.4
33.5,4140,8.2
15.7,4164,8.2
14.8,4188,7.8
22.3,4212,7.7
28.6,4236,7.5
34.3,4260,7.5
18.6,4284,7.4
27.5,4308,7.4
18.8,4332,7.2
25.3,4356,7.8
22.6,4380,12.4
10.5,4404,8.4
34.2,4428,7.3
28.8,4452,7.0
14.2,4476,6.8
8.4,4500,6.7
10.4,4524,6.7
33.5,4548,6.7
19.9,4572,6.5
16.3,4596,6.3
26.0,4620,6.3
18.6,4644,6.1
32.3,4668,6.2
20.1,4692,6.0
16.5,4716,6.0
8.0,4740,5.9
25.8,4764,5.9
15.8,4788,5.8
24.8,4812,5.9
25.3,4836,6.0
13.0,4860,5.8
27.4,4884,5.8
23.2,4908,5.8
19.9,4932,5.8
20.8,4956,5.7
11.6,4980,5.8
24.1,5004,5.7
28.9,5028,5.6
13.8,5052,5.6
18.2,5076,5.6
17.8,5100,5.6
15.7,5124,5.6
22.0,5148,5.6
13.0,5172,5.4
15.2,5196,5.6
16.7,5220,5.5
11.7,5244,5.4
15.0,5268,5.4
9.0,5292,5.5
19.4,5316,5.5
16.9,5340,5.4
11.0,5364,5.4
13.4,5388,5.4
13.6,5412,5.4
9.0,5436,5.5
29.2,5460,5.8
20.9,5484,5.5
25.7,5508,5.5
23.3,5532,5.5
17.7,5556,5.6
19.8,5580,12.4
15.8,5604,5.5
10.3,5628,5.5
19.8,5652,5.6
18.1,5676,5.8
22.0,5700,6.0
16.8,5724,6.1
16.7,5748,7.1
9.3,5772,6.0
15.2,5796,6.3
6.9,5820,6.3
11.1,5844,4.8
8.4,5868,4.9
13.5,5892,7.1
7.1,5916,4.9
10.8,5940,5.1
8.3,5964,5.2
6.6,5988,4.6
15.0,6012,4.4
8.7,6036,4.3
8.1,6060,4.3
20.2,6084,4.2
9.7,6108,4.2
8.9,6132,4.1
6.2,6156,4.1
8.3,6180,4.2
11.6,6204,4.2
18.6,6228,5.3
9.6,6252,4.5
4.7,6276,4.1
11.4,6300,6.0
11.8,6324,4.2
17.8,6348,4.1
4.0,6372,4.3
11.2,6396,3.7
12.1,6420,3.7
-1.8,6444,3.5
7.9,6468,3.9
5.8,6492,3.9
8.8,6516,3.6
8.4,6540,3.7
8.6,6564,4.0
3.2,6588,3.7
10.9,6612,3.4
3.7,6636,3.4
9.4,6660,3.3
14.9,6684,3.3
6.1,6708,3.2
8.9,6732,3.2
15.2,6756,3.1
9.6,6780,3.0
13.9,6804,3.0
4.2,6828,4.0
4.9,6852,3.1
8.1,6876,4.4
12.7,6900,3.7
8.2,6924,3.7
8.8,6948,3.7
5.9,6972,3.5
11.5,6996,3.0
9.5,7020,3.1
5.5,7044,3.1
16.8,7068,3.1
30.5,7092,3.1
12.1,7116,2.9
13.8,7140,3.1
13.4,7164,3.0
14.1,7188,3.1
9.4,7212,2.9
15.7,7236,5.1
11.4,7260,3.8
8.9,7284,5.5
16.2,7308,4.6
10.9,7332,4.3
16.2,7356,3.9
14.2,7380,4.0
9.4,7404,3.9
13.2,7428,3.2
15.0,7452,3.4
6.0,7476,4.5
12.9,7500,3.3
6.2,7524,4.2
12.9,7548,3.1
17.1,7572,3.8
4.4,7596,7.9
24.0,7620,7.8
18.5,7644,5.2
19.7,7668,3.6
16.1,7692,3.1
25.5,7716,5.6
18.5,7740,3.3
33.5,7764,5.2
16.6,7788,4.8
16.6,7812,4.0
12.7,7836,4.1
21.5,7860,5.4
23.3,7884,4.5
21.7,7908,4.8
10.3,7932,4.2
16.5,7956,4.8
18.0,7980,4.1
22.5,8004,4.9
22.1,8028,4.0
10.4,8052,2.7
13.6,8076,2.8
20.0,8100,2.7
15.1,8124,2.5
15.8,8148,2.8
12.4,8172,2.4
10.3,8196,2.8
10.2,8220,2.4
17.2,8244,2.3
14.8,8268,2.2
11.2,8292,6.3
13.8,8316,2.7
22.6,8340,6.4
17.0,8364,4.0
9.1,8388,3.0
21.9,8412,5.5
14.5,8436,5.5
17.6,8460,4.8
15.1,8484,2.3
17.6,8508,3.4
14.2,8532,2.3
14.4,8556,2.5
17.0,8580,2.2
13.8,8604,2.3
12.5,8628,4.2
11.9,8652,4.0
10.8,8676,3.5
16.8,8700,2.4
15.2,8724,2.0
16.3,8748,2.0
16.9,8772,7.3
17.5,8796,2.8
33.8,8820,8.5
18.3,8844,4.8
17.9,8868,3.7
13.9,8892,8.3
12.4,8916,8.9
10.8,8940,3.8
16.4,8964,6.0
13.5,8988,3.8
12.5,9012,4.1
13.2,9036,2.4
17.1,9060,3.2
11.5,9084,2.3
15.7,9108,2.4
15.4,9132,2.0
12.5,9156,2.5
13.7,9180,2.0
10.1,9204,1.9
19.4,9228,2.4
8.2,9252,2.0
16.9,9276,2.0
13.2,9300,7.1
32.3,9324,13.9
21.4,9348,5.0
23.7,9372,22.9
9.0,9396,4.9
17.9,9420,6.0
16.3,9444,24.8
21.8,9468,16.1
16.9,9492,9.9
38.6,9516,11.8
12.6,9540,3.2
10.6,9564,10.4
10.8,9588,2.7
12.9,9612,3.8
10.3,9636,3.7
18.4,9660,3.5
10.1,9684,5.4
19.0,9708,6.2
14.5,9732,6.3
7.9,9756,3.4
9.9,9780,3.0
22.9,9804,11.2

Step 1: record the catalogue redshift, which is 0.90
